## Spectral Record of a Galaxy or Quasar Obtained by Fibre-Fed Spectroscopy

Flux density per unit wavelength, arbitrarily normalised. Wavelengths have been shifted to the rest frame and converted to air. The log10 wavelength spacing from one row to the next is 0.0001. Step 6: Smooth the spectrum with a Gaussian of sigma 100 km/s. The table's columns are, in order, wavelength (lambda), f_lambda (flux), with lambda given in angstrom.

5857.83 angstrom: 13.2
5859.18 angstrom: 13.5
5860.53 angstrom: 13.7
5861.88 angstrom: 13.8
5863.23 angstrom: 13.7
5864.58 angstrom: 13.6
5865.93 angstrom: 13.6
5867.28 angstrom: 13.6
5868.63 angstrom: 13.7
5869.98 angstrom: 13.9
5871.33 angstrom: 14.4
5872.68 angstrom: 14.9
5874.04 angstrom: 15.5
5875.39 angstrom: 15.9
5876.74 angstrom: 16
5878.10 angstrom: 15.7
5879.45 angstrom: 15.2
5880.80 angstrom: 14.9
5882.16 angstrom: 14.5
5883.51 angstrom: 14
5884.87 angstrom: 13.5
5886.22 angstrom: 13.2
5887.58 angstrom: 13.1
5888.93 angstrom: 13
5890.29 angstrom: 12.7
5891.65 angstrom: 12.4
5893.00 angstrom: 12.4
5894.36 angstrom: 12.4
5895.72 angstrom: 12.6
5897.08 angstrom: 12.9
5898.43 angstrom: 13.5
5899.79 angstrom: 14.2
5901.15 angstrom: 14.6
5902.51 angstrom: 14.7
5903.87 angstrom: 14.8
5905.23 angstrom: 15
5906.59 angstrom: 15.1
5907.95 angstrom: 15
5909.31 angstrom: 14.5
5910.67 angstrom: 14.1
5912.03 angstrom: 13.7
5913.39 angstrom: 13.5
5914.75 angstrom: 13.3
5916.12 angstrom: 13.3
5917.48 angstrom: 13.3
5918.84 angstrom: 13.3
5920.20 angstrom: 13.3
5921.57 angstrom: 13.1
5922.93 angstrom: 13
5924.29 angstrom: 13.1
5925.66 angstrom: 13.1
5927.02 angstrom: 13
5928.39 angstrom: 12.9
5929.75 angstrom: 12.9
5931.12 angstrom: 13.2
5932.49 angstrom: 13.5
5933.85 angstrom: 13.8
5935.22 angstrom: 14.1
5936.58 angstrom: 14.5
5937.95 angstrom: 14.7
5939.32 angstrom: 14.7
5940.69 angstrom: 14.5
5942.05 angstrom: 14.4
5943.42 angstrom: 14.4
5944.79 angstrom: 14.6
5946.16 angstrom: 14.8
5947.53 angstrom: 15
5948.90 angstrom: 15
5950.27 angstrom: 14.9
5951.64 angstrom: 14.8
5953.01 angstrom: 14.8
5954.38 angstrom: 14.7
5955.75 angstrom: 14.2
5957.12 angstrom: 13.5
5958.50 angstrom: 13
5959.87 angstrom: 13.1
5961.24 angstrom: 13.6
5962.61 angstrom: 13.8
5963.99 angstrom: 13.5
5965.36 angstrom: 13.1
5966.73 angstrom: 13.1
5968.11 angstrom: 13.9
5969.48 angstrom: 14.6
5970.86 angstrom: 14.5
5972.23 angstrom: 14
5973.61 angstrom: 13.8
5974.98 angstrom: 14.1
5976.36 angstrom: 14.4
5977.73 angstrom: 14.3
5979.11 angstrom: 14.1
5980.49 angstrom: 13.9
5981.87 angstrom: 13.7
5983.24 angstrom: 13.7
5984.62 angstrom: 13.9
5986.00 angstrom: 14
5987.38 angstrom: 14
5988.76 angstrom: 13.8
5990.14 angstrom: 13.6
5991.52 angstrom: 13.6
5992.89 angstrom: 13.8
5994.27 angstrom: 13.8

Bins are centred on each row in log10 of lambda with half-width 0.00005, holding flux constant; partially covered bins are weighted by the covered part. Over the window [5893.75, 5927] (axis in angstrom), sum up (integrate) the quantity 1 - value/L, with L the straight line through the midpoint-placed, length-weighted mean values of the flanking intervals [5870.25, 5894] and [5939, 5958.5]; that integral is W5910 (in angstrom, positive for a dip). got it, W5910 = 1.4 angstrom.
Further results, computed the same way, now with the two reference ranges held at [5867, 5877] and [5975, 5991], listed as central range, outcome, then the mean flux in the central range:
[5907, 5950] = 1.4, 13.9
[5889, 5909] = 1.1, 13.7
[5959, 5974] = 0.4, 13.7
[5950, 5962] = 0.1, 14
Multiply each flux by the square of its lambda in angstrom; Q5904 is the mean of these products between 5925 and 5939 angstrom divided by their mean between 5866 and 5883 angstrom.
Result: 0.94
